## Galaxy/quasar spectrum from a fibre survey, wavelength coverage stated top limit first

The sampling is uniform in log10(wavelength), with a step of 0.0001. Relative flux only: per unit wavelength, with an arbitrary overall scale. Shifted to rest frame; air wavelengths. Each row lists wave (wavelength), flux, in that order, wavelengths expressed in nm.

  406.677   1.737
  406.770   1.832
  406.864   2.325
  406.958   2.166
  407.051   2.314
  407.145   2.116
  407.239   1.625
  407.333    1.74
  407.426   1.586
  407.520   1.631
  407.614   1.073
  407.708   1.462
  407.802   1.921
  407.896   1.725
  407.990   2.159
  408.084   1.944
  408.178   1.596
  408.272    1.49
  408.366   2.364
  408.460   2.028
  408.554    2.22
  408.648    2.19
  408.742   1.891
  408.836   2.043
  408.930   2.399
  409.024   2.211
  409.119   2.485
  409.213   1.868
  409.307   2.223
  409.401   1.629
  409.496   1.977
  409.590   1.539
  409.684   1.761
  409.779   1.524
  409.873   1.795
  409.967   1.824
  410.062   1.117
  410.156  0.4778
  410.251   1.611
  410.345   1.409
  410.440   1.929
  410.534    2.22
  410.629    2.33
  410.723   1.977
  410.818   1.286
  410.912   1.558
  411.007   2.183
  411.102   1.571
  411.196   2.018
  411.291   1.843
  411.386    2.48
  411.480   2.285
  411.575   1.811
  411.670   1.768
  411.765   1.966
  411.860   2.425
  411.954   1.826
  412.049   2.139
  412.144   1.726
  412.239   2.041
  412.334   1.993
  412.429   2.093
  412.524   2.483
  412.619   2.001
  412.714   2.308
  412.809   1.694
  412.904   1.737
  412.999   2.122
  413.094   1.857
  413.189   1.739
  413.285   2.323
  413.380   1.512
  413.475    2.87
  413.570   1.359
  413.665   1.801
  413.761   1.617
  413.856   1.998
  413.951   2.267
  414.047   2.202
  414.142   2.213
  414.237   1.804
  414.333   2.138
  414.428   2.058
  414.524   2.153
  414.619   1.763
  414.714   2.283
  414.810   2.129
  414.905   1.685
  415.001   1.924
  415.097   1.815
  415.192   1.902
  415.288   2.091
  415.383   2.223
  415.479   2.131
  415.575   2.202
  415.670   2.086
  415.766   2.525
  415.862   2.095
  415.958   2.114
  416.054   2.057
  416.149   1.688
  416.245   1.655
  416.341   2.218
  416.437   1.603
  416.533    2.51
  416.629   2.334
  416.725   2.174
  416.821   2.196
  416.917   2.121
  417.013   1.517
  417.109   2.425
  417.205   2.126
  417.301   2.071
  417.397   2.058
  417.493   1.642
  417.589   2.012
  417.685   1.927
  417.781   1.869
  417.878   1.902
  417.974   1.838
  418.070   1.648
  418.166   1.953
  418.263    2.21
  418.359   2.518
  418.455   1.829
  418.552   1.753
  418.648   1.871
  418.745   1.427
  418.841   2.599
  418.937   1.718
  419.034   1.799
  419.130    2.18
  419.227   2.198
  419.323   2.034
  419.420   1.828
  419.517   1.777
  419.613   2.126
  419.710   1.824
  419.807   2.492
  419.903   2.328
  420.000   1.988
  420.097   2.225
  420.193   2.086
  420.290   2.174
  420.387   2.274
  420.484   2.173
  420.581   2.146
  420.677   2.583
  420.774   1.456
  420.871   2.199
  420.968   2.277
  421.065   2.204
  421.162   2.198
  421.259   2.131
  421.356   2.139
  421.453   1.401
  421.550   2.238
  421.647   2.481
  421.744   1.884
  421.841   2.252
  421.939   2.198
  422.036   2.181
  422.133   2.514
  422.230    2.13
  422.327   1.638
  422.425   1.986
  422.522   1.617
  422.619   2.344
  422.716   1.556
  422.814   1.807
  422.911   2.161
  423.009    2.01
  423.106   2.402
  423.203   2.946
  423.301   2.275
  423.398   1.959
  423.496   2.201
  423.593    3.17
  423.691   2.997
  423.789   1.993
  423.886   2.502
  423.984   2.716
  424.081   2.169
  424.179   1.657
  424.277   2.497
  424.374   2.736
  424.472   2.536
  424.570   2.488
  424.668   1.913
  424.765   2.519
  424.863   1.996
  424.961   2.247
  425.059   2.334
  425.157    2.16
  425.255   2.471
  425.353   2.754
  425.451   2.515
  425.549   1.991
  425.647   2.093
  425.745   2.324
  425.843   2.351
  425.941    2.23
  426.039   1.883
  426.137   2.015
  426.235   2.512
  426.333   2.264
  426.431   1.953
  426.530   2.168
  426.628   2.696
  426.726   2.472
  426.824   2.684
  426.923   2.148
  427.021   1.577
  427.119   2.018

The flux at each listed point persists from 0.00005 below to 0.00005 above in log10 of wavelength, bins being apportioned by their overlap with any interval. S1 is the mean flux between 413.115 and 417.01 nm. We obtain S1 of 2.03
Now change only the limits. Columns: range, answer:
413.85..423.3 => 2.06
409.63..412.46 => 1.83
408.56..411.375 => 1.84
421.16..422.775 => 2.05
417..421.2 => 2.04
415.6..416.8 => 2.09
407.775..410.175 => 1.88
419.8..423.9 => 2.18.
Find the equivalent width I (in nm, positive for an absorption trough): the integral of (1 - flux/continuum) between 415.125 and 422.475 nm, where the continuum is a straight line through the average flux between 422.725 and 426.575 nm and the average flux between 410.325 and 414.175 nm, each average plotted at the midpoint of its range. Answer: 0.30 nm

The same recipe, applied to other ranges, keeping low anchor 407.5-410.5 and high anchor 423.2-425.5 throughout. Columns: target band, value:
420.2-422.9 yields 0.24 nm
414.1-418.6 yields 0.13 nm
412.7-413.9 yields 0.04 nm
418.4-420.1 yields 0.16 nm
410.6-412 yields -0.04 nm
